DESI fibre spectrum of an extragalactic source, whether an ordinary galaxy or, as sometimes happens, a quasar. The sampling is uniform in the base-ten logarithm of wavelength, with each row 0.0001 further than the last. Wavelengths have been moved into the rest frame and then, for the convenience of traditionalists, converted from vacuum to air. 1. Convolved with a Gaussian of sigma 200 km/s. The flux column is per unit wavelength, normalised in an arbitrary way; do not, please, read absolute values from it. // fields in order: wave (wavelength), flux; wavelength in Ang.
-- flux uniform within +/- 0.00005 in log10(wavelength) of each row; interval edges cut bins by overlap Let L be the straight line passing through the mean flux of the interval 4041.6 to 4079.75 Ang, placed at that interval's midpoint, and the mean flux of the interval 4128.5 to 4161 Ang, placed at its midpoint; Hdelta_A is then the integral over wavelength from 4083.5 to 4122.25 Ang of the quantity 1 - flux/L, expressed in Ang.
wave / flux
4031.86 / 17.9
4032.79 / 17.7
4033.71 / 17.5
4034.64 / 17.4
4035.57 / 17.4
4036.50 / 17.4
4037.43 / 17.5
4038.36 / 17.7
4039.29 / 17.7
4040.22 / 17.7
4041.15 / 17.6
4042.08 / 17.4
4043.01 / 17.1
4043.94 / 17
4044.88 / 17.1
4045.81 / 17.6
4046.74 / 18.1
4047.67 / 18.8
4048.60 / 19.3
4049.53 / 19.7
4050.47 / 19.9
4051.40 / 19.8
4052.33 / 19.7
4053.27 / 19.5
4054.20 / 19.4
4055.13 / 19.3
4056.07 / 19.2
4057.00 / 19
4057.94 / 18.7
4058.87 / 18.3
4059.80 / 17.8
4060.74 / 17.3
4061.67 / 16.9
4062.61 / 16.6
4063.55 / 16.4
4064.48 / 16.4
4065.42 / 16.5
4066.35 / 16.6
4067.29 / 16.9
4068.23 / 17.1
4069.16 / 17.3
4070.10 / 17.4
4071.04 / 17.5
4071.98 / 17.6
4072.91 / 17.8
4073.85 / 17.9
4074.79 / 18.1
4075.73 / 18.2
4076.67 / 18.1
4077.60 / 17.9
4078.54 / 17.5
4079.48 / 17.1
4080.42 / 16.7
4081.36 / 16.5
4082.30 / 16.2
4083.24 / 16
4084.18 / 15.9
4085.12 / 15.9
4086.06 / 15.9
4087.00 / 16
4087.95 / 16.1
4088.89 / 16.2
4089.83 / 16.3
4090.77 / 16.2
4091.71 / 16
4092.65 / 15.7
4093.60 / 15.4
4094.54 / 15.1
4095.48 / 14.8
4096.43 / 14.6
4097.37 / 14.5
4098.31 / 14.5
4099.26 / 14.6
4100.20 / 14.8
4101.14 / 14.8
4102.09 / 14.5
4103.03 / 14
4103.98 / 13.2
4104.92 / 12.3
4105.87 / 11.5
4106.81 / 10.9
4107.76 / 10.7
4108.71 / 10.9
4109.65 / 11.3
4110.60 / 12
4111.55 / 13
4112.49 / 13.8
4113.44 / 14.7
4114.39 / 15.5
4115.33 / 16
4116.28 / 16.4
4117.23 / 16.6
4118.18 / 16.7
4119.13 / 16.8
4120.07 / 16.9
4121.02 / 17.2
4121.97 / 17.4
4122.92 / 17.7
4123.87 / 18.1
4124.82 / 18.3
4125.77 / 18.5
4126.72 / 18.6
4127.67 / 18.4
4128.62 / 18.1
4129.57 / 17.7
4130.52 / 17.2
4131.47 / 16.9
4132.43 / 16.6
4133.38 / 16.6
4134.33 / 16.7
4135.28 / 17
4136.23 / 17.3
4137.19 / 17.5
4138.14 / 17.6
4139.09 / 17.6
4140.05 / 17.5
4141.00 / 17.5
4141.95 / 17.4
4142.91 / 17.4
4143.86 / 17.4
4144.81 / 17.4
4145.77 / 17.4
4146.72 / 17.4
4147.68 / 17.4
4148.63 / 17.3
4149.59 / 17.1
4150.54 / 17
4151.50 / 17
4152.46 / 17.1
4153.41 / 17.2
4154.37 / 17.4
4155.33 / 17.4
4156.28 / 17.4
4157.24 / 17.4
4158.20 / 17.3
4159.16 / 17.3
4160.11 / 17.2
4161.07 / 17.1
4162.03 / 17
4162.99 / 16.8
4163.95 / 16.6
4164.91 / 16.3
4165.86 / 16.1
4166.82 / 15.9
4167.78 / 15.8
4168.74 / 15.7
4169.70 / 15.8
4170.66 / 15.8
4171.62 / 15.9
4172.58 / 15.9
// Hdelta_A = 6.27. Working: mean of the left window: 18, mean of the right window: 17.3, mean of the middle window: 14.8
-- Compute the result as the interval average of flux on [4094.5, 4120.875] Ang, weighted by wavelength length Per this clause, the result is 14.1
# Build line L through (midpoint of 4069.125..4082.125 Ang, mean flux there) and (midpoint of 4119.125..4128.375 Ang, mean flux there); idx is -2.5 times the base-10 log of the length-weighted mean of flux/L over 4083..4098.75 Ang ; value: 0.13 mag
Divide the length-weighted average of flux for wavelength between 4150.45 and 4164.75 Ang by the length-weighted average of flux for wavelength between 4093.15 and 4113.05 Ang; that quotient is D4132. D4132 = 1.28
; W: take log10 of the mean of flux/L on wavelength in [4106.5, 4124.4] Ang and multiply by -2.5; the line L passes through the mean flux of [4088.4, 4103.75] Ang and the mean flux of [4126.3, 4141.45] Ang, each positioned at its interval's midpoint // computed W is 0.10 mag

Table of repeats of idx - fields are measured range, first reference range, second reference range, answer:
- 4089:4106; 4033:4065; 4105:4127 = 0.088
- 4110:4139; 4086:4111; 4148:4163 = -0.078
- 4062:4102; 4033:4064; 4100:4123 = -0.016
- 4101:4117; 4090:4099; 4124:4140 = 0.211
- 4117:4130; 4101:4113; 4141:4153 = -0.218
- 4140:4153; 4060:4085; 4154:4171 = -0.035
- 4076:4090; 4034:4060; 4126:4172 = 0.082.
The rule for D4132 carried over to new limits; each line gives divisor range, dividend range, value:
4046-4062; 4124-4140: 0.93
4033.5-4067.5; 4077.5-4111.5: 0.82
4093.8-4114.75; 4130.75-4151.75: 1.28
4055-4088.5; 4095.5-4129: 0.88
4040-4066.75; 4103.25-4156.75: 0.90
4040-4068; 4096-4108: 0.75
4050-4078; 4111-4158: 0.95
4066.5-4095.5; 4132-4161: 1.03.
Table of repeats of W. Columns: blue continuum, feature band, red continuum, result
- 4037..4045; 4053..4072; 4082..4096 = -0.06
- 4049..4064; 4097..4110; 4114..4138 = 0.33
